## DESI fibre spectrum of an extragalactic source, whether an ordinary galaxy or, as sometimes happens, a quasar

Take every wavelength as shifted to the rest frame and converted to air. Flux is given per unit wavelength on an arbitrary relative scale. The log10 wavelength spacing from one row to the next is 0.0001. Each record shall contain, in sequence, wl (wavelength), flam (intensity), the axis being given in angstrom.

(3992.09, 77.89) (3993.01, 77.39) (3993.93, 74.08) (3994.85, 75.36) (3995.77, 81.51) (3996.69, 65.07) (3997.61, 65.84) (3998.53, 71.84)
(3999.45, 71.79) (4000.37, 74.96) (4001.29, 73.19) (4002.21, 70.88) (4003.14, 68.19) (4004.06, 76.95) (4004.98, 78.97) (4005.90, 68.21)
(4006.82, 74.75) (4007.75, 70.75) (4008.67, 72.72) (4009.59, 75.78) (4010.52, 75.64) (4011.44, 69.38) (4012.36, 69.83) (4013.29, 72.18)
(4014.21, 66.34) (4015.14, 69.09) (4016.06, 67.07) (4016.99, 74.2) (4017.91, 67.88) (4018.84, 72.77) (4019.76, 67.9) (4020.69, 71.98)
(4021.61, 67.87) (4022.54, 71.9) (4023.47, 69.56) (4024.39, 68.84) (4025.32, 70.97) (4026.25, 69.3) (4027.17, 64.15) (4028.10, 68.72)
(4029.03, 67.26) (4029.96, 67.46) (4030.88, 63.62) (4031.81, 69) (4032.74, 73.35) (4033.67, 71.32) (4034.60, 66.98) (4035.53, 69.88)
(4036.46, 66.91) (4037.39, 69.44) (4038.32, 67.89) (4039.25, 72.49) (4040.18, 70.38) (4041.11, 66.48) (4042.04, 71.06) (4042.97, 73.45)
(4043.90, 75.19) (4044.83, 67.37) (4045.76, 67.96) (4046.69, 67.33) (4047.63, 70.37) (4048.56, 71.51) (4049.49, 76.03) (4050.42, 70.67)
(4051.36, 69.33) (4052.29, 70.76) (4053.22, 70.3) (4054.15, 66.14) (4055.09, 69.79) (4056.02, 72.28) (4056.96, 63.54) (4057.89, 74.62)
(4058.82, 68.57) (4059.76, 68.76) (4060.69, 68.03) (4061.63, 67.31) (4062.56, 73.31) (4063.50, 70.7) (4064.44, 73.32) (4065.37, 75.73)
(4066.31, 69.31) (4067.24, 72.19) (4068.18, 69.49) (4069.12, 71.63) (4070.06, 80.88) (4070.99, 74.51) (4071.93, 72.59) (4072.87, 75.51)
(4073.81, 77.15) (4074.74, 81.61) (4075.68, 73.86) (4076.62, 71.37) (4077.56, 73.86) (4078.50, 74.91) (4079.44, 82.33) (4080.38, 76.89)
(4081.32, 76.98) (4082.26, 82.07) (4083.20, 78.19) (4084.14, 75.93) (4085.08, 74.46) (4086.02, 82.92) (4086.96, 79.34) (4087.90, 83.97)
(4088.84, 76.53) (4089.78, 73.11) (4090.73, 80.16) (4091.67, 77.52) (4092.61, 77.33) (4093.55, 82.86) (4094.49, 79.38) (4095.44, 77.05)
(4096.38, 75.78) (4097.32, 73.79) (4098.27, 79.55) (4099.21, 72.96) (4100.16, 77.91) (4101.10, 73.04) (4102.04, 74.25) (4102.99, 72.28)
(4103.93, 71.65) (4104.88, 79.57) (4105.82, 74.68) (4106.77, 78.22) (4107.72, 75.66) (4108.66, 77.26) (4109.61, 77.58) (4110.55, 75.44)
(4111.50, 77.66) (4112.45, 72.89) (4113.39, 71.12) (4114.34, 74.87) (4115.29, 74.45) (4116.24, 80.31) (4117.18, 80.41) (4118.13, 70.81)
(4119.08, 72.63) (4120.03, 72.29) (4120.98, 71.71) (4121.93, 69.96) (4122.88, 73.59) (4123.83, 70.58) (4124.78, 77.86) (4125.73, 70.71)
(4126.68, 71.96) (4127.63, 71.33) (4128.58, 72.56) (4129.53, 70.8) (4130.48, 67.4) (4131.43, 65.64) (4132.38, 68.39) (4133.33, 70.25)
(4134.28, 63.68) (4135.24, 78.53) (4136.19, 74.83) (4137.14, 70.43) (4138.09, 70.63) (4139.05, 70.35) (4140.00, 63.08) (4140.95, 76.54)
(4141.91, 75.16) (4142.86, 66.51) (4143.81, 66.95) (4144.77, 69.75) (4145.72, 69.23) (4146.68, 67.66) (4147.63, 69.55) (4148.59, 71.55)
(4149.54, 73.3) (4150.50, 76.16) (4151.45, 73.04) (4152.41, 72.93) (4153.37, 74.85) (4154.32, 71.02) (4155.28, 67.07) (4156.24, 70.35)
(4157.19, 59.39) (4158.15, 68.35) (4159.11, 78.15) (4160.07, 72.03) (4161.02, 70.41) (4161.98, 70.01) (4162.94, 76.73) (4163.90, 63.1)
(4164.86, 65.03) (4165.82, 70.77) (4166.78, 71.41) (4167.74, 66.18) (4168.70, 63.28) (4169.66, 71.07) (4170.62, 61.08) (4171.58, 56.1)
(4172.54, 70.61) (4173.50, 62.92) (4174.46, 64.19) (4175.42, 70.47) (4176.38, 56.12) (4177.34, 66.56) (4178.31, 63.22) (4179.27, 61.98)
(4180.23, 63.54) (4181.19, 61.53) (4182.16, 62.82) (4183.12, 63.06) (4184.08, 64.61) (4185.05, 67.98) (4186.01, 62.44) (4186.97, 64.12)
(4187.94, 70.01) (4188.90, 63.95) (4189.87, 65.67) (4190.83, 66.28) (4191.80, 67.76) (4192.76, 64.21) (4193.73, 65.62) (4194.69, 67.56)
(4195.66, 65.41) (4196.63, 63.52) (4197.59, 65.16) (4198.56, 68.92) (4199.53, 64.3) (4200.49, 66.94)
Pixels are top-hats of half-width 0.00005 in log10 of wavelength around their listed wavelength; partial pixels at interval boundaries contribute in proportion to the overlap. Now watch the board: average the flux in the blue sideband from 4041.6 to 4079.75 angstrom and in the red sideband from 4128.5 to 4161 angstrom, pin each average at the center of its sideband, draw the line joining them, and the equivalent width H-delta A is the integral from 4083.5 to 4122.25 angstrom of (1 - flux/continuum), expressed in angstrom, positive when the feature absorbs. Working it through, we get -2.64 angstrom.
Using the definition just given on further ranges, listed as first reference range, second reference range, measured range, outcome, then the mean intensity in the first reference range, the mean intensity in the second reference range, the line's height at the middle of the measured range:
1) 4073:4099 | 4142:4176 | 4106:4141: 0.2 angstrom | 77.7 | 68.9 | 73.2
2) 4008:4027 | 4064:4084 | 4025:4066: 1.8 angstrom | 70.5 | 75.5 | 73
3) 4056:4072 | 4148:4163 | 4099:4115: -0.8 angstrom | 71.4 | 71.4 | 71.4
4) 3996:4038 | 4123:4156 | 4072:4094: -2.2 angstrom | 70.3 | 70.9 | 70.6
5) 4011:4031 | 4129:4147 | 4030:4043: 0.0 angstrom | 69.1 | 69.8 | 69.2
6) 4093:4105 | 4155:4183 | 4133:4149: 0.0 angstrom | 76.1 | 66.3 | 70.2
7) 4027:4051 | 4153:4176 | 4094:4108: -1.4 angstrom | 69.5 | 68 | 68.8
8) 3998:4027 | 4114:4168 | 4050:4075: -0.2 angstrom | 71.3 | 71.1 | 71.2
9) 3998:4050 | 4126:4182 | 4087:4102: -1.7 angstrom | 70.5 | 68.7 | 69.5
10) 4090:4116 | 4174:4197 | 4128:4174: 0.0 angstrom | 76.1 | 64.7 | 69.5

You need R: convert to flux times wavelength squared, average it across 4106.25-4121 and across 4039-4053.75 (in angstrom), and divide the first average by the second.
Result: 1.1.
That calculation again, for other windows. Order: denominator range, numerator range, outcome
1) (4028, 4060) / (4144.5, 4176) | 1.05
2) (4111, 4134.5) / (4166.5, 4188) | 0.92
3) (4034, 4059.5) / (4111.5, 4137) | 1.08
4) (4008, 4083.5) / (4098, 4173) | 1.05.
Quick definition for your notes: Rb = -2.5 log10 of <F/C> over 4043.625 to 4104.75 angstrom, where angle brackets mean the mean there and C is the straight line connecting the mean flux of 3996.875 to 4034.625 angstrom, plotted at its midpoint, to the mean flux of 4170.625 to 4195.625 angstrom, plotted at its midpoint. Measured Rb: -0.09 mag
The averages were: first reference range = 70.5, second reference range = 64.5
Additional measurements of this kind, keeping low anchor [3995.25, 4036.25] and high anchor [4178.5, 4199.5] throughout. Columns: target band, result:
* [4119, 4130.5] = -0.08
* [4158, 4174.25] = -0.04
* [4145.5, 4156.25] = -0.08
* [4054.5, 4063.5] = -0.01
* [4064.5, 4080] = -0.09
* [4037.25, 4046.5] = -0.01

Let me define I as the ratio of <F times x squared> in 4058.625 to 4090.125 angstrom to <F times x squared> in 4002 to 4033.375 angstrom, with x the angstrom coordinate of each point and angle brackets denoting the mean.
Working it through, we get 1.1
